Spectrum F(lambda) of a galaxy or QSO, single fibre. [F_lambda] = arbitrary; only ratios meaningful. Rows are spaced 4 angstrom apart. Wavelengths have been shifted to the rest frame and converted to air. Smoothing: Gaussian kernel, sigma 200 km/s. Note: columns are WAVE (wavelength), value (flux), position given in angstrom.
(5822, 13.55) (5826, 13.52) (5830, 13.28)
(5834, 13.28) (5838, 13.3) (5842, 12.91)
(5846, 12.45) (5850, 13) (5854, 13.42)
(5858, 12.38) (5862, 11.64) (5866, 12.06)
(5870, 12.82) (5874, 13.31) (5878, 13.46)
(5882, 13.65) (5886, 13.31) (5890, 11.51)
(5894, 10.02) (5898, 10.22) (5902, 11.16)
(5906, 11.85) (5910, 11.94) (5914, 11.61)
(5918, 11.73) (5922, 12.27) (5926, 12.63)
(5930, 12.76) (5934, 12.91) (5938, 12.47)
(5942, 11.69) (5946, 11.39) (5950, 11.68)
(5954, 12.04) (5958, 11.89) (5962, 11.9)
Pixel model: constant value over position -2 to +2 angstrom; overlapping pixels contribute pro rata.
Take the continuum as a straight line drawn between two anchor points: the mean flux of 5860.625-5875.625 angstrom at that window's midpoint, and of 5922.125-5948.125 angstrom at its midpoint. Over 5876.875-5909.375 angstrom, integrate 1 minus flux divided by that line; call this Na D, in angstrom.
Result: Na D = 1.4 angstrom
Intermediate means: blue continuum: 12.5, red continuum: 12.3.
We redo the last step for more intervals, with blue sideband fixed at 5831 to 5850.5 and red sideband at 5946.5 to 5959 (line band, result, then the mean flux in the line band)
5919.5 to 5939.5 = -0.9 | 12.6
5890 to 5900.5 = 1.7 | 10.4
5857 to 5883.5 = -0.2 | 12.8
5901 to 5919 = 0.9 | 11.7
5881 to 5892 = -0.2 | 12.7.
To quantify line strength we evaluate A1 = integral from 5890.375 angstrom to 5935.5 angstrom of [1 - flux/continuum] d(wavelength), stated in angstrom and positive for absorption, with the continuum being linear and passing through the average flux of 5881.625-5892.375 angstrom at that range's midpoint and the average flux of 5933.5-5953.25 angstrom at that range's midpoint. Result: 2.1 angstrom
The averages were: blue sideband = 12.6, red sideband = 12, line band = 11.7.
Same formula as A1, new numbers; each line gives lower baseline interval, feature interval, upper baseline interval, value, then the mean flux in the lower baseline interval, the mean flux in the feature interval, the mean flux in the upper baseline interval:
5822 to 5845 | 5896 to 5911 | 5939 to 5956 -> 1.3 angstrom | 13.2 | 11.2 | 11.7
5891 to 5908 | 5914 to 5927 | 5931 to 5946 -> -0.5 angstrom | 10.9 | 12.1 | 12.3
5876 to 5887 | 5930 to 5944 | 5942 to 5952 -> -0.6 angstrom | 13.5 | 12.4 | 11.6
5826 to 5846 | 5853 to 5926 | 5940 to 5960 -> 2.1 angstrom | 13.2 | 12.1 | 11.7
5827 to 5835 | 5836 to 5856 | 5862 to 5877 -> 0.0 angstrom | 13.3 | 13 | 12.6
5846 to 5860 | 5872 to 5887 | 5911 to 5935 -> -0.9 angstrom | 12.9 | 13.4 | 12.3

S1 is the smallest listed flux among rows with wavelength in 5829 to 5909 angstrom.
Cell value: 10.02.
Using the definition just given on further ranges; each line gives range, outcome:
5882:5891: 11.51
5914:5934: 11.61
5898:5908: 10.22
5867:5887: 12.82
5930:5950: 11.39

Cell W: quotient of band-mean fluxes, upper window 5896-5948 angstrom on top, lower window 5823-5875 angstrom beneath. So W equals 0.92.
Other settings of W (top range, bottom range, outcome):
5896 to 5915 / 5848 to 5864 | 0.90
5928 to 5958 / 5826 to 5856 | 0.92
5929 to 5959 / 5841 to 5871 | 0.96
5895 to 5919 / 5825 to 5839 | 0.85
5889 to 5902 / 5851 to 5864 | 0.85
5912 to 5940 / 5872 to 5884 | 0.92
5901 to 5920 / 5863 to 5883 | 0.90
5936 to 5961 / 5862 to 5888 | 0.91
